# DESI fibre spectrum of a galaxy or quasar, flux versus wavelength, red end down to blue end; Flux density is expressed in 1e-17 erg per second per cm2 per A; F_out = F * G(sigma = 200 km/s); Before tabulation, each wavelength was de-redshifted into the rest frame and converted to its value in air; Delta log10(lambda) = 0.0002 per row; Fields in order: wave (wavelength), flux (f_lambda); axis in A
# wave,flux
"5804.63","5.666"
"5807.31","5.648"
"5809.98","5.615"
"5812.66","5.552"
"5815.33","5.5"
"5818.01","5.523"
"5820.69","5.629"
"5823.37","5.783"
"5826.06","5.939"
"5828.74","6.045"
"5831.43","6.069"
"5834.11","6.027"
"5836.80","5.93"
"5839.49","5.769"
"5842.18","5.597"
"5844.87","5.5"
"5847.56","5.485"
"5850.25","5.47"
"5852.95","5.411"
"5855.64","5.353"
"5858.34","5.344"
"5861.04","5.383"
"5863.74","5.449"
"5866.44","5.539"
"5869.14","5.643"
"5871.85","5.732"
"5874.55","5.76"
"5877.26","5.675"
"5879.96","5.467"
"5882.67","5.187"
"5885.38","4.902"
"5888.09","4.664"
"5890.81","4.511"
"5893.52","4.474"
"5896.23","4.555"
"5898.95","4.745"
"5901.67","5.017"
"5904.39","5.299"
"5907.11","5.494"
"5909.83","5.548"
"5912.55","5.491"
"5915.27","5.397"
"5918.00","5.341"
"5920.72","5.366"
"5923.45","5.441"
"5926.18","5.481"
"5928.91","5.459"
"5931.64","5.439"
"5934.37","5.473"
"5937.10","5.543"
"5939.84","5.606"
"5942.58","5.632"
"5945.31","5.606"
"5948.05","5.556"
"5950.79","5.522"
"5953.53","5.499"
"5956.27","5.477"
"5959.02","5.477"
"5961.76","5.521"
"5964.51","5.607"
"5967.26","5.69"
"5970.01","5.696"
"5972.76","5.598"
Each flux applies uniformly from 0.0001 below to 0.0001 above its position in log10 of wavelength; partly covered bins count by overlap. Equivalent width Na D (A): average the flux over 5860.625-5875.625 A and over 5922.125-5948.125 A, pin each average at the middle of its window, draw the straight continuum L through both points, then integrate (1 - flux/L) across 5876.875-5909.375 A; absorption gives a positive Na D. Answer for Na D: 3.3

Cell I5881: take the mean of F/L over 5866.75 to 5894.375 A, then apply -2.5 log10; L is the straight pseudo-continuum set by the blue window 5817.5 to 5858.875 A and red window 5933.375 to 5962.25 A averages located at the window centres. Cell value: 0.081 mag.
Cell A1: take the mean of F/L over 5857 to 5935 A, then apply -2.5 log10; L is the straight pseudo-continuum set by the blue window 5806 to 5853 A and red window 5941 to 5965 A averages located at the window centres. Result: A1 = 0.066 mag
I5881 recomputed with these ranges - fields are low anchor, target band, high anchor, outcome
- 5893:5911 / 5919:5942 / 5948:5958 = -0.04 mag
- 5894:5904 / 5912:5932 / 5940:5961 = -0.06 mag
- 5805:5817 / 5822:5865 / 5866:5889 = -0.03 mag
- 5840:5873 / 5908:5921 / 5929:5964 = 0.02 mag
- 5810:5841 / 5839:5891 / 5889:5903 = -0.05 mag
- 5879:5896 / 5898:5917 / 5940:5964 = -0.05 mag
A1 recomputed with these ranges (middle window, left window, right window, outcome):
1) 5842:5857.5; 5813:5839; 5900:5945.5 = 0.05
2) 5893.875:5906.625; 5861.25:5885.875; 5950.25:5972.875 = 0.13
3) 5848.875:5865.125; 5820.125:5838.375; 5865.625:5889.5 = 0.04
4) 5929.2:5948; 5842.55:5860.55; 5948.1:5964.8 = -0.01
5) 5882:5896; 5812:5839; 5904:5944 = 0.19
